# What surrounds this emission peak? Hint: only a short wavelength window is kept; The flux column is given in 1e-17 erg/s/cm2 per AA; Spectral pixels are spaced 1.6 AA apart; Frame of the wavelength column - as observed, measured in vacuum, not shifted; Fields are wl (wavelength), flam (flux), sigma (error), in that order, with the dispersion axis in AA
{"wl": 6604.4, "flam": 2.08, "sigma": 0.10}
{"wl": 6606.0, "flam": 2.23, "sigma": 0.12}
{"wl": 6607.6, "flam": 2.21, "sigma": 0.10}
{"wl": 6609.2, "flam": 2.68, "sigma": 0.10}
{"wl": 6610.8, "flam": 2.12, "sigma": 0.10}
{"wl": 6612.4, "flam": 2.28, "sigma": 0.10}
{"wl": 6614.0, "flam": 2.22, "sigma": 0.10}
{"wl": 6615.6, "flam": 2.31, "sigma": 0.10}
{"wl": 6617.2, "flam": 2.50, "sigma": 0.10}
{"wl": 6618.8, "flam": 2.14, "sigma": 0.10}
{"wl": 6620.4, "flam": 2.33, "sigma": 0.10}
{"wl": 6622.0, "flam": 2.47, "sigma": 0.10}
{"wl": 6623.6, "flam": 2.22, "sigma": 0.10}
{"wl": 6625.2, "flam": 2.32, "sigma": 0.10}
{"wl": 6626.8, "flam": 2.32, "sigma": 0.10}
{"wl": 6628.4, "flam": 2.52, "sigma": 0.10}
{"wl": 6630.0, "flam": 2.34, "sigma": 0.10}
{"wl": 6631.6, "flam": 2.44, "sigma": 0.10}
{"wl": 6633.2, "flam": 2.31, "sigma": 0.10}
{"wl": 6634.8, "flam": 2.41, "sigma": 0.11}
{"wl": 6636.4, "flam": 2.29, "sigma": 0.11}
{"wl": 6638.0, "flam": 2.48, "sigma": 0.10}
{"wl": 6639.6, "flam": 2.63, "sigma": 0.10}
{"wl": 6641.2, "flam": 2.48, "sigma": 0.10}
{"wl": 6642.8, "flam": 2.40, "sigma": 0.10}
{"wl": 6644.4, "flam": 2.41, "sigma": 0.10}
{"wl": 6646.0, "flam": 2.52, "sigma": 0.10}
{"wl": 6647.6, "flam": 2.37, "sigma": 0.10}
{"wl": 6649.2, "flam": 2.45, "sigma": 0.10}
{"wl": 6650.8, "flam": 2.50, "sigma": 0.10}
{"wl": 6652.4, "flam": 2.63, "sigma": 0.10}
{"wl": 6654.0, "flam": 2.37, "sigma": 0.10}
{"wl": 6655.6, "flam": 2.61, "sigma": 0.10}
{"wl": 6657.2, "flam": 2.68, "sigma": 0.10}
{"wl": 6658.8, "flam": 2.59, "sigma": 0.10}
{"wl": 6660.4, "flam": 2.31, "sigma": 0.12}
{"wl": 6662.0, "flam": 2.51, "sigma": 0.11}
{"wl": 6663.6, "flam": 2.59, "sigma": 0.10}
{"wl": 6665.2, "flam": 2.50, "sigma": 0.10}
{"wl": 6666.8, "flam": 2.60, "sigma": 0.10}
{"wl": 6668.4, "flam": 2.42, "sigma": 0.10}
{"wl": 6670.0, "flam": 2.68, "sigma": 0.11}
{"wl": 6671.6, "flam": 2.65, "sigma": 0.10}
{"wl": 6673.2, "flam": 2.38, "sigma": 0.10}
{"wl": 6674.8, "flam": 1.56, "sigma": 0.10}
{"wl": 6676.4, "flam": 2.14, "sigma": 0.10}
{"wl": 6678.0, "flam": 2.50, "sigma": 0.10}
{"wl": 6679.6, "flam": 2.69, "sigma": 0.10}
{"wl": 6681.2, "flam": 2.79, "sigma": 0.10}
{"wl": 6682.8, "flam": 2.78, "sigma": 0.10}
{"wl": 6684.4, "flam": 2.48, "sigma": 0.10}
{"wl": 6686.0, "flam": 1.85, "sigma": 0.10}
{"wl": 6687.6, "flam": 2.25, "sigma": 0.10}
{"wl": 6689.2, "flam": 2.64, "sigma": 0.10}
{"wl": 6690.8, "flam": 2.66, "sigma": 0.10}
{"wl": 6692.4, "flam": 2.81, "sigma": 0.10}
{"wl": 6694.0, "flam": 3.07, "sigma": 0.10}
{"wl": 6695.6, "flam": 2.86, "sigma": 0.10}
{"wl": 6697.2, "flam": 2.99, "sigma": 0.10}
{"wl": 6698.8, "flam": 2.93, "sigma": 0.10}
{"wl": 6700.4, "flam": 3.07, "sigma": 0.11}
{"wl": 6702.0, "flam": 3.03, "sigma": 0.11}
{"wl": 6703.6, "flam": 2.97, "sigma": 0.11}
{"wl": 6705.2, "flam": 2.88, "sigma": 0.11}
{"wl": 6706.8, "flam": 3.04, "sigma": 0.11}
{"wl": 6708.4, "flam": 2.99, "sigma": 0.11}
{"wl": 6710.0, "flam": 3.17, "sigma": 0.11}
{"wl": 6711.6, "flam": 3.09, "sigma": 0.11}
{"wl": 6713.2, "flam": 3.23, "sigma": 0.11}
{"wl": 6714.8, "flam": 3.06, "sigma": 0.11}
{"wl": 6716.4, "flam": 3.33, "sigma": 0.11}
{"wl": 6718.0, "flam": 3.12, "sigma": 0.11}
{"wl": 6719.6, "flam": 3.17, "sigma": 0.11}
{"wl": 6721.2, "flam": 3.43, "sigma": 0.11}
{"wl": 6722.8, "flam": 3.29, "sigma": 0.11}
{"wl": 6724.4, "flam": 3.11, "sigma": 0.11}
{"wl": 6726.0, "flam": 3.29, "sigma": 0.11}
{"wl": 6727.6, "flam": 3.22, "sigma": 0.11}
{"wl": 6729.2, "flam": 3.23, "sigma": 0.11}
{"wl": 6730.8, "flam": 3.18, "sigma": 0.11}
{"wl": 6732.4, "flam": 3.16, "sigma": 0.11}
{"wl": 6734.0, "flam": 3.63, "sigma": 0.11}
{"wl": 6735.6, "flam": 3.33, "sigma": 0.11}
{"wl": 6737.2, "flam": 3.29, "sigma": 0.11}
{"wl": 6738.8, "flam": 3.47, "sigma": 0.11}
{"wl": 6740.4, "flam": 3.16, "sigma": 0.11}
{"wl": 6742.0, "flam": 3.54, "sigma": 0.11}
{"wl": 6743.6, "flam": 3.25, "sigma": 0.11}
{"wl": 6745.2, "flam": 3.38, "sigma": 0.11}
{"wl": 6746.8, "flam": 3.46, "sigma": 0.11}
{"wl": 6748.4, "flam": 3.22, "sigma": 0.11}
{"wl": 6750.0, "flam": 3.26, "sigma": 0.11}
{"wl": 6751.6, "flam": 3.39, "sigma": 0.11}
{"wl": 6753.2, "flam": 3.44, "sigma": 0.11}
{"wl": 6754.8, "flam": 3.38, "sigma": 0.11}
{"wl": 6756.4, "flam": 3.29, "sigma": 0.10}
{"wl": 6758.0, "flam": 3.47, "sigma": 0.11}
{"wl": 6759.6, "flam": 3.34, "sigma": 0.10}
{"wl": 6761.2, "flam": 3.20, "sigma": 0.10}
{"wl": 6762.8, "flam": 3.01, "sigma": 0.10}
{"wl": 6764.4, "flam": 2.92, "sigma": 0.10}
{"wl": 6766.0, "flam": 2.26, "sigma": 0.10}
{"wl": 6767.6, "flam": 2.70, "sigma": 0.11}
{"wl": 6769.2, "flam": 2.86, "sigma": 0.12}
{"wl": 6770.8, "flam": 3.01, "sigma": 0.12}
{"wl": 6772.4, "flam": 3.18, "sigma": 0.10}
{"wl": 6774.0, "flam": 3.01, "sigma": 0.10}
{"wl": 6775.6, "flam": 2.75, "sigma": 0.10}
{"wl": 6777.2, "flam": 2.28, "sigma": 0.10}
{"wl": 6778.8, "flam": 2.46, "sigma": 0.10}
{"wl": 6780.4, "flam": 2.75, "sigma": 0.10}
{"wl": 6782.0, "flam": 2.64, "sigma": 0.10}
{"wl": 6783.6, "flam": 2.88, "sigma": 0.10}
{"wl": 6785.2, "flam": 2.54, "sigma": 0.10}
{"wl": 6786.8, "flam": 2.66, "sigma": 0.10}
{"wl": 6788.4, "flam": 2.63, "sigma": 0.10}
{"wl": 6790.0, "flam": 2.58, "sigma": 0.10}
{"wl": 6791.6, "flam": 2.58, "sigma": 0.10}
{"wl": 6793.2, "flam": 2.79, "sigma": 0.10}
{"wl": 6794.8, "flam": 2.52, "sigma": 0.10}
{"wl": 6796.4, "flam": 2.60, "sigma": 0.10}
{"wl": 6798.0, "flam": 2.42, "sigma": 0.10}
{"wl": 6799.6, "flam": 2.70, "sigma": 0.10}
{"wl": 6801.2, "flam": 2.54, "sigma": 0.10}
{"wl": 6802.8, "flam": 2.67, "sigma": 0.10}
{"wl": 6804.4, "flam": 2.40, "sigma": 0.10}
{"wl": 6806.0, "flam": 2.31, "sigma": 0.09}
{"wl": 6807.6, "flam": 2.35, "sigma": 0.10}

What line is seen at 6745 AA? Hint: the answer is C IV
